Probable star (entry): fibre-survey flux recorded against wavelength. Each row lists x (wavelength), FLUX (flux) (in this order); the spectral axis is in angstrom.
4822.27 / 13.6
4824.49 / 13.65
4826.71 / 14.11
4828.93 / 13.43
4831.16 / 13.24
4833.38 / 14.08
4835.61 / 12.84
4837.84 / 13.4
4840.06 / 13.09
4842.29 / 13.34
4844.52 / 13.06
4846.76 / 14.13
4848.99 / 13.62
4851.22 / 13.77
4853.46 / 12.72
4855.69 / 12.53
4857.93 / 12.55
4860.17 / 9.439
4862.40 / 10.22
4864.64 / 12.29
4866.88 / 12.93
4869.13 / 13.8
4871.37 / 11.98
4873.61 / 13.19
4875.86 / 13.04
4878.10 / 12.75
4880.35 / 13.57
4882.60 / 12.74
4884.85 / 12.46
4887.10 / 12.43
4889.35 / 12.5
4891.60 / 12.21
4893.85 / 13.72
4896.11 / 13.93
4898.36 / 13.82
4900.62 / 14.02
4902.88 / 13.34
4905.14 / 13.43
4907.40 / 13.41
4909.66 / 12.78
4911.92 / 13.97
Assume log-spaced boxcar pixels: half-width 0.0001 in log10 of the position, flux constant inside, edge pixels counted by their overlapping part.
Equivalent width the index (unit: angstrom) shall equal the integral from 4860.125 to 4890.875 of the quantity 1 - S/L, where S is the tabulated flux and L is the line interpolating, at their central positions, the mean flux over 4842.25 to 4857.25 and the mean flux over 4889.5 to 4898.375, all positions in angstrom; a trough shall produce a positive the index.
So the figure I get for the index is 1.8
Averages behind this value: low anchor 13.3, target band 12.5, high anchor 13.3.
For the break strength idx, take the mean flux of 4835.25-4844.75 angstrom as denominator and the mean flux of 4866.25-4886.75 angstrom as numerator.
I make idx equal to 0.98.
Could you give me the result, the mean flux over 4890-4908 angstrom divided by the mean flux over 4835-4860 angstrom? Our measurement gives 1.03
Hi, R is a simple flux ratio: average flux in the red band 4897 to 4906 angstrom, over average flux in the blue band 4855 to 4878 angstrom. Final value 1.1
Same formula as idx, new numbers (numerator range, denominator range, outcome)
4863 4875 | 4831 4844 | 0.95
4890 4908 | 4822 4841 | 1.00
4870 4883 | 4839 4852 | 0.96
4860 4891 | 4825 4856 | 0.93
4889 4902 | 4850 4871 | 1.10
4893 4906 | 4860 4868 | 1.20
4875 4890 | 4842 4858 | 0.97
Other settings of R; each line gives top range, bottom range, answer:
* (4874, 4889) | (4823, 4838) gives 0.95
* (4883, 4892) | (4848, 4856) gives 0.94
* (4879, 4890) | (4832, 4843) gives 0.95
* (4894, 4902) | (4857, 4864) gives 1.28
